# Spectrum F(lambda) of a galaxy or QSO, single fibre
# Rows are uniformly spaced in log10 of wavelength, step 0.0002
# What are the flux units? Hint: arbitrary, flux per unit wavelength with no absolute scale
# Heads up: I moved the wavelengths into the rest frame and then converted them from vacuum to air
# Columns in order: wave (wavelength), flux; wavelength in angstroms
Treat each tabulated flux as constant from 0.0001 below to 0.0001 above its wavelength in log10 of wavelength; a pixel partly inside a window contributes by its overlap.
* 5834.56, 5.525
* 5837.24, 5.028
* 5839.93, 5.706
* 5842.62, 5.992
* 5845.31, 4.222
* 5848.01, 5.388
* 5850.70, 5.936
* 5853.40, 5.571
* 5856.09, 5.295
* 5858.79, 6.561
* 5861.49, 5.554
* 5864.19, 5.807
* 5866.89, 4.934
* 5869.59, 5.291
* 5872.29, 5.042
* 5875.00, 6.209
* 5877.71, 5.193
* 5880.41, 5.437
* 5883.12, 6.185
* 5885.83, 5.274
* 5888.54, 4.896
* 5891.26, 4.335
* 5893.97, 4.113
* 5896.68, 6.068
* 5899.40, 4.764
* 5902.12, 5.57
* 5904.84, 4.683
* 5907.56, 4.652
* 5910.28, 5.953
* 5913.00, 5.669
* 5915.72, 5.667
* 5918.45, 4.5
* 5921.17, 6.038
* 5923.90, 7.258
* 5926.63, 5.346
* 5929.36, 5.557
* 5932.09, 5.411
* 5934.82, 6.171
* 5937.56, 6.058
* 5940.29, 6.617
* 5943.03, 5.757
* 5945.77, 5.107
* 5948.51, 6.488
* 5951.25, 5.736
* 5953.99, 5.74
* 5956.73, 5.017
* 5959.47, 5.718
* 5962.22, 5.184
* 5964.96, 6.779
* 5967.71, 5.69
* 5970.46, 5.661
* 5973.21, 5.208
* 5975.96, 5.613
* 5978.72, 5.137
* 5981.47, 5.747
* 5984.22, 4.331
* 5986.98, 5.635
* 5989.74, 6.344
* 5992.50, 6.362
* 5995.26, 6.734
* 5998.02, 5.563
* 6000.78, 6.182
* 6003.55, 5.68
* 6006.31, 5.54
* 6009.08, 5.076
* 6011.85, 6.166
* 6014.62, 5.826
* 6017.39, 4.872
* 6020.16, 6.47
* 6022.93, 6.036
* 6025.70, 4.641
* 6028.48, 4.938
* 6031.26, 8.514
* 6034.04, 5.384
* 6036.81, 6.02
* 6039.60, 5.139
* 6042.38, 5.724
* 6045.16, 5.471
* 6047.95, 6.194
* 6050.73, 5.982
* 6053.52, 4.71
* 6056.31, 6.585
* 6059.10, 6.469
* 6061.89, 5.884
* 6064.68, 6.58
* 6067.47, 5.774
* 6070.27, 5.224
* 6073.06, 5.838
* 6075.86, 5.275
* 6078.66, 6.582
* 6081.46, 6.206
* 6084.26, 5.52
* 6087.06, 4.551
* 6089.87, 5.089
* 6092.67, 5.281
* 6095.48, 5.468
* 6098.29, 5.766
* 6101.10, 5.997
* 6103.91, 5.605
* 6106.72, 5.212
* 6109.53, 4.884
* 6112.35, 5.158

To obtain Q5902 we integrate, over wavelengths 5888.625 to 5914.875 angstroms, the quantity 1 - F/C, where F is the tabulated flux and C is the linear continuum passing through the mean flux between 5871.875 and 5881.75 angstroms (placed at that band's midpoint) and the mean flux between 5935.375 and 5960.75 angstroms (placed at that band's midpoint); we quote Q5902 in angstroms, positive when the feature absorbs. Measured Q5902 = 2.5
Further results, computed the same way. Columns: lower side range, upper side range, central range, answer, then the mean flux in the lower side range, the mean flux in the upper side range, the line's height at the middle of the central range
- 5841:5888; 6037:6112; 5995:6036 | -1.5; 5.51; 5.65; 5.61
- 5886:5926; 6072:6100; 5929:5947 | -1.6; 5.3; 5.56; 5.34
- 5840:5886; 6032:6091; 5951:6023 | -0.3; 5.53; 5.76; 5.67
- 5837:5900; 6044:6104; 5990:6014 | -1.4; 5.38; 5.73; 5.61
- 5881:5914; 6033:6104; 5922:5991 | -4.8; 5.18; 5.71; 5.36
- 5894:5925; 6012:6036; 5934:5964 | -1.0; 5.45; 5.86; 5.59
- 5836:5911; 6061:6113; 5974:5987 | 0.5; 5.34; 5.58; 5.46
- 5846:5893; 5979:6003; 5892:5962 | 0.6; 5.44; 5.82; 5.62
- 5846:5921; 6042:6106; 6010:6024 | -0.6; 5.35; 5.72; 5.61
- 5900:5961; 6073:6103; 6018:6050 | -1.3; 5.66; 5.59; 5.61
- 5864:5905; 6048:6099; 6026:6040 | -0.8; 5.24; 5.72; 5.62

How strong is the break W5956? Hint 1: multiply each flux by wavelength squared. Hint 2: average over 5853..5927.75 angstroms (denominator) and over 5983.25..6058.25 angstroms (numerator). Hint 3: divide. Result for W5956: 1.1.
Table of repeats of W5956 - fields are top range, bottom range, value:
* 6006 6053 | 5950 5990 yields 1.06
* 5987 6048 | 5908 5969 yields 1.04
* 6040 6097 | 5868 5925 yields 1.13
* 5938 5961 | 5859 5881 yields 1.08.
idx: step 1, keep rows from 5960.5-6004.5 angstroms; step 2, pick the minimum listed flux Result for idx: 4.331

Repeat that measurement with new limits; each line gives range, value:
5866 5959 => 4.113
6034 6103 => 4.551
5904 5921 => 4.5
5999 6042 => 4.641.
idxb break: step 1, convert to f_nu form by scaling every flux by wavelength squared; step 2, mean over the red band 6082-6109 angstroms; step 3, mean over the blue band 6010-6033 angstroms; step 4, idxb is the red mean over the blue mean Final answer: 0.94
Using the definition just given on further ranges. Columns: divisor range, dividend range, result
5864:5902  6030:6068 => 1.21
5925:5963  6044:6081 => 1.07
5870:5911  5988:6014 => 1.18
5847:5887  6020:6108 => 1.10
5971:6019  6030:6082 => 1.08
